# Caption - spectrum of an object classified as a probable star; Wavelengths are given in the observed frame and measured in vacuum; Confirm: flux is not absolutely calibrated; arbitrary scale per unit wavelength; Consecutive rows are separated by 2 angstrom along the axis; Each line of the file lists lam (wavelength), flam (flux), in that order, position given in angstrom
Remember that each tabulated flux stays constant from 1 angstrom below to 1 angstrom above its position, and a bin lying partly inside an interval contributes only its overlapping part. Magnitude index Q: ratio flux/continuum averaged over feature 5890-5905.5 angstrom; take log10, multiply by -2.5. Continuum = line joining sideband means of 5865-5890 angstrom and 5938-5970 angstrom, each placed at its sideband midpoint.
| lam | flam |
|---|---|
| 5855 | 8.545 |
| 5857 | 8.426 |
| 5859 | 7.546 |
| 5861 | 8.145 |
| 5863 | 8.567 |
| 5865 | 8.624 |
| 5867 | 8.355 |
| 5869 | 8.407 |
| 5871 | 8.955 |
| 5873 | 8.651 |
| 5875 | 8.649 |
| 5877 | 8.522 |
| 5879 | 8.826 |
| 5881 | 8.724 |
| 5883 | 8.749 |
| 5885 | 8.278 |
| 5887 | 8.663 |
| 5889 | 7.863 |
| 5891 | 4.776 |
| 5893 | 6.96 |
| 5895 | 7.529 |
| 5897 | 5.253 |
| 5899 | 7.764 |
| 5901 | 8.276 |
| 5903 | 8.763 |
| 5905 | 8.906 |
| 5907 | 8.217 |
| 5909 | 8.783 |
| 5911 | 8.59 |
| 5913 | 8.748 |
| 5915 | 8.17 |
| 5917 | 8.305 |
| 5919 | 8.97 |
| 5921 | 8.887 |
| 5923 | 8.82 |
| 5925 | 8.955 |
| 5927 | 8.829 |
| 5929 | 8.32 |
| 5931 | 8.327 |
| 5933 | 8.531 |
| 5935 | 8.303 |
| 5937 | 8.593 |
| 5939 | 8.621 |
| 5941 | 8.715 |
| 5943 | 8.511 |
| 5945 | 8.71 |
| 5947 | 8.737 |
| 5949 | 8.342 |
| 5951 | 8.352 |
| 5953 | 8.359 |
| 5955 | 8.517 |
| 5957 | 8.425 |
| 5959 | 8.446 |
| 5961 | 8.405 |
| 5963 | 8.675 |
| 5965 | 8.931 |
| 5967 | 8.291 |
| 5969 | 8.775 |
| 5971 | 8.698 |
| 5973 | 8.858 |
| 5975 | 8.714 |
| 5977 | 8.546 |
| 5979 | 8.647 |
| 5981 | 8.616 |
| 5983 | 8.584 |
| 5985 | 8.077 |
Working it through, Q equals 0.183 mag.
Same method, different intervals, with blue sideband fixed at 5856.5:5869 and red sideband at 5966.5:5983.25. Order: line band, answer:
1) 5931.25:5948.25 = -0.01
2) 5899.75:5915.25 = -0.02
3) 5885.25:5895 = 0.16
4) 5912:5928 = -0.03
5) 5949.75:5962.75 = 0.02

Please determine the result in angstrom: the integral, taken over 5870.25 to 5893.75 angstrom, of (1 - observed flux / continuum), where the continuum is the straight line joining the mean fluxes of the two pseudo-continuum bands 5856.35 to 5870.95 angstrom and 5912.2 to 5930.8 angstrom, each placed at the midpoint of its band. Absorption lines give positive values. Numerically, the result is 0.8 angstrom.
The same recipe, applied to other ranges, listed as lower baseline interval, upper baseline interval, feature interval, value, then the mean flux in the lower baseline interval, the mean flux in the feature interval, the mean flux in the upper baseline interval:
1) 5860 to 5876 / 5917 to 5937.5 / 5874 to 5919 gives 2.7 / 8.54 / 8.08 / 8.64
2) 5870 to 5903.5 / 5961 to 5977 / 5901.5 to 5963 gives -1.7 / 7.94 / 8.57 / 8.68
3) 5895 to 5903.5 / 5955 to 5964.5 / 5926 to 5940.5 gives -0.8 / 7.44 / 8.51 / 8.51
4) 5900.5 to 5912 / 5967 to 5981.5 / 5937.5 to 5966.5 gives 0.3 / 8.6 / 8.55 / 8.67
